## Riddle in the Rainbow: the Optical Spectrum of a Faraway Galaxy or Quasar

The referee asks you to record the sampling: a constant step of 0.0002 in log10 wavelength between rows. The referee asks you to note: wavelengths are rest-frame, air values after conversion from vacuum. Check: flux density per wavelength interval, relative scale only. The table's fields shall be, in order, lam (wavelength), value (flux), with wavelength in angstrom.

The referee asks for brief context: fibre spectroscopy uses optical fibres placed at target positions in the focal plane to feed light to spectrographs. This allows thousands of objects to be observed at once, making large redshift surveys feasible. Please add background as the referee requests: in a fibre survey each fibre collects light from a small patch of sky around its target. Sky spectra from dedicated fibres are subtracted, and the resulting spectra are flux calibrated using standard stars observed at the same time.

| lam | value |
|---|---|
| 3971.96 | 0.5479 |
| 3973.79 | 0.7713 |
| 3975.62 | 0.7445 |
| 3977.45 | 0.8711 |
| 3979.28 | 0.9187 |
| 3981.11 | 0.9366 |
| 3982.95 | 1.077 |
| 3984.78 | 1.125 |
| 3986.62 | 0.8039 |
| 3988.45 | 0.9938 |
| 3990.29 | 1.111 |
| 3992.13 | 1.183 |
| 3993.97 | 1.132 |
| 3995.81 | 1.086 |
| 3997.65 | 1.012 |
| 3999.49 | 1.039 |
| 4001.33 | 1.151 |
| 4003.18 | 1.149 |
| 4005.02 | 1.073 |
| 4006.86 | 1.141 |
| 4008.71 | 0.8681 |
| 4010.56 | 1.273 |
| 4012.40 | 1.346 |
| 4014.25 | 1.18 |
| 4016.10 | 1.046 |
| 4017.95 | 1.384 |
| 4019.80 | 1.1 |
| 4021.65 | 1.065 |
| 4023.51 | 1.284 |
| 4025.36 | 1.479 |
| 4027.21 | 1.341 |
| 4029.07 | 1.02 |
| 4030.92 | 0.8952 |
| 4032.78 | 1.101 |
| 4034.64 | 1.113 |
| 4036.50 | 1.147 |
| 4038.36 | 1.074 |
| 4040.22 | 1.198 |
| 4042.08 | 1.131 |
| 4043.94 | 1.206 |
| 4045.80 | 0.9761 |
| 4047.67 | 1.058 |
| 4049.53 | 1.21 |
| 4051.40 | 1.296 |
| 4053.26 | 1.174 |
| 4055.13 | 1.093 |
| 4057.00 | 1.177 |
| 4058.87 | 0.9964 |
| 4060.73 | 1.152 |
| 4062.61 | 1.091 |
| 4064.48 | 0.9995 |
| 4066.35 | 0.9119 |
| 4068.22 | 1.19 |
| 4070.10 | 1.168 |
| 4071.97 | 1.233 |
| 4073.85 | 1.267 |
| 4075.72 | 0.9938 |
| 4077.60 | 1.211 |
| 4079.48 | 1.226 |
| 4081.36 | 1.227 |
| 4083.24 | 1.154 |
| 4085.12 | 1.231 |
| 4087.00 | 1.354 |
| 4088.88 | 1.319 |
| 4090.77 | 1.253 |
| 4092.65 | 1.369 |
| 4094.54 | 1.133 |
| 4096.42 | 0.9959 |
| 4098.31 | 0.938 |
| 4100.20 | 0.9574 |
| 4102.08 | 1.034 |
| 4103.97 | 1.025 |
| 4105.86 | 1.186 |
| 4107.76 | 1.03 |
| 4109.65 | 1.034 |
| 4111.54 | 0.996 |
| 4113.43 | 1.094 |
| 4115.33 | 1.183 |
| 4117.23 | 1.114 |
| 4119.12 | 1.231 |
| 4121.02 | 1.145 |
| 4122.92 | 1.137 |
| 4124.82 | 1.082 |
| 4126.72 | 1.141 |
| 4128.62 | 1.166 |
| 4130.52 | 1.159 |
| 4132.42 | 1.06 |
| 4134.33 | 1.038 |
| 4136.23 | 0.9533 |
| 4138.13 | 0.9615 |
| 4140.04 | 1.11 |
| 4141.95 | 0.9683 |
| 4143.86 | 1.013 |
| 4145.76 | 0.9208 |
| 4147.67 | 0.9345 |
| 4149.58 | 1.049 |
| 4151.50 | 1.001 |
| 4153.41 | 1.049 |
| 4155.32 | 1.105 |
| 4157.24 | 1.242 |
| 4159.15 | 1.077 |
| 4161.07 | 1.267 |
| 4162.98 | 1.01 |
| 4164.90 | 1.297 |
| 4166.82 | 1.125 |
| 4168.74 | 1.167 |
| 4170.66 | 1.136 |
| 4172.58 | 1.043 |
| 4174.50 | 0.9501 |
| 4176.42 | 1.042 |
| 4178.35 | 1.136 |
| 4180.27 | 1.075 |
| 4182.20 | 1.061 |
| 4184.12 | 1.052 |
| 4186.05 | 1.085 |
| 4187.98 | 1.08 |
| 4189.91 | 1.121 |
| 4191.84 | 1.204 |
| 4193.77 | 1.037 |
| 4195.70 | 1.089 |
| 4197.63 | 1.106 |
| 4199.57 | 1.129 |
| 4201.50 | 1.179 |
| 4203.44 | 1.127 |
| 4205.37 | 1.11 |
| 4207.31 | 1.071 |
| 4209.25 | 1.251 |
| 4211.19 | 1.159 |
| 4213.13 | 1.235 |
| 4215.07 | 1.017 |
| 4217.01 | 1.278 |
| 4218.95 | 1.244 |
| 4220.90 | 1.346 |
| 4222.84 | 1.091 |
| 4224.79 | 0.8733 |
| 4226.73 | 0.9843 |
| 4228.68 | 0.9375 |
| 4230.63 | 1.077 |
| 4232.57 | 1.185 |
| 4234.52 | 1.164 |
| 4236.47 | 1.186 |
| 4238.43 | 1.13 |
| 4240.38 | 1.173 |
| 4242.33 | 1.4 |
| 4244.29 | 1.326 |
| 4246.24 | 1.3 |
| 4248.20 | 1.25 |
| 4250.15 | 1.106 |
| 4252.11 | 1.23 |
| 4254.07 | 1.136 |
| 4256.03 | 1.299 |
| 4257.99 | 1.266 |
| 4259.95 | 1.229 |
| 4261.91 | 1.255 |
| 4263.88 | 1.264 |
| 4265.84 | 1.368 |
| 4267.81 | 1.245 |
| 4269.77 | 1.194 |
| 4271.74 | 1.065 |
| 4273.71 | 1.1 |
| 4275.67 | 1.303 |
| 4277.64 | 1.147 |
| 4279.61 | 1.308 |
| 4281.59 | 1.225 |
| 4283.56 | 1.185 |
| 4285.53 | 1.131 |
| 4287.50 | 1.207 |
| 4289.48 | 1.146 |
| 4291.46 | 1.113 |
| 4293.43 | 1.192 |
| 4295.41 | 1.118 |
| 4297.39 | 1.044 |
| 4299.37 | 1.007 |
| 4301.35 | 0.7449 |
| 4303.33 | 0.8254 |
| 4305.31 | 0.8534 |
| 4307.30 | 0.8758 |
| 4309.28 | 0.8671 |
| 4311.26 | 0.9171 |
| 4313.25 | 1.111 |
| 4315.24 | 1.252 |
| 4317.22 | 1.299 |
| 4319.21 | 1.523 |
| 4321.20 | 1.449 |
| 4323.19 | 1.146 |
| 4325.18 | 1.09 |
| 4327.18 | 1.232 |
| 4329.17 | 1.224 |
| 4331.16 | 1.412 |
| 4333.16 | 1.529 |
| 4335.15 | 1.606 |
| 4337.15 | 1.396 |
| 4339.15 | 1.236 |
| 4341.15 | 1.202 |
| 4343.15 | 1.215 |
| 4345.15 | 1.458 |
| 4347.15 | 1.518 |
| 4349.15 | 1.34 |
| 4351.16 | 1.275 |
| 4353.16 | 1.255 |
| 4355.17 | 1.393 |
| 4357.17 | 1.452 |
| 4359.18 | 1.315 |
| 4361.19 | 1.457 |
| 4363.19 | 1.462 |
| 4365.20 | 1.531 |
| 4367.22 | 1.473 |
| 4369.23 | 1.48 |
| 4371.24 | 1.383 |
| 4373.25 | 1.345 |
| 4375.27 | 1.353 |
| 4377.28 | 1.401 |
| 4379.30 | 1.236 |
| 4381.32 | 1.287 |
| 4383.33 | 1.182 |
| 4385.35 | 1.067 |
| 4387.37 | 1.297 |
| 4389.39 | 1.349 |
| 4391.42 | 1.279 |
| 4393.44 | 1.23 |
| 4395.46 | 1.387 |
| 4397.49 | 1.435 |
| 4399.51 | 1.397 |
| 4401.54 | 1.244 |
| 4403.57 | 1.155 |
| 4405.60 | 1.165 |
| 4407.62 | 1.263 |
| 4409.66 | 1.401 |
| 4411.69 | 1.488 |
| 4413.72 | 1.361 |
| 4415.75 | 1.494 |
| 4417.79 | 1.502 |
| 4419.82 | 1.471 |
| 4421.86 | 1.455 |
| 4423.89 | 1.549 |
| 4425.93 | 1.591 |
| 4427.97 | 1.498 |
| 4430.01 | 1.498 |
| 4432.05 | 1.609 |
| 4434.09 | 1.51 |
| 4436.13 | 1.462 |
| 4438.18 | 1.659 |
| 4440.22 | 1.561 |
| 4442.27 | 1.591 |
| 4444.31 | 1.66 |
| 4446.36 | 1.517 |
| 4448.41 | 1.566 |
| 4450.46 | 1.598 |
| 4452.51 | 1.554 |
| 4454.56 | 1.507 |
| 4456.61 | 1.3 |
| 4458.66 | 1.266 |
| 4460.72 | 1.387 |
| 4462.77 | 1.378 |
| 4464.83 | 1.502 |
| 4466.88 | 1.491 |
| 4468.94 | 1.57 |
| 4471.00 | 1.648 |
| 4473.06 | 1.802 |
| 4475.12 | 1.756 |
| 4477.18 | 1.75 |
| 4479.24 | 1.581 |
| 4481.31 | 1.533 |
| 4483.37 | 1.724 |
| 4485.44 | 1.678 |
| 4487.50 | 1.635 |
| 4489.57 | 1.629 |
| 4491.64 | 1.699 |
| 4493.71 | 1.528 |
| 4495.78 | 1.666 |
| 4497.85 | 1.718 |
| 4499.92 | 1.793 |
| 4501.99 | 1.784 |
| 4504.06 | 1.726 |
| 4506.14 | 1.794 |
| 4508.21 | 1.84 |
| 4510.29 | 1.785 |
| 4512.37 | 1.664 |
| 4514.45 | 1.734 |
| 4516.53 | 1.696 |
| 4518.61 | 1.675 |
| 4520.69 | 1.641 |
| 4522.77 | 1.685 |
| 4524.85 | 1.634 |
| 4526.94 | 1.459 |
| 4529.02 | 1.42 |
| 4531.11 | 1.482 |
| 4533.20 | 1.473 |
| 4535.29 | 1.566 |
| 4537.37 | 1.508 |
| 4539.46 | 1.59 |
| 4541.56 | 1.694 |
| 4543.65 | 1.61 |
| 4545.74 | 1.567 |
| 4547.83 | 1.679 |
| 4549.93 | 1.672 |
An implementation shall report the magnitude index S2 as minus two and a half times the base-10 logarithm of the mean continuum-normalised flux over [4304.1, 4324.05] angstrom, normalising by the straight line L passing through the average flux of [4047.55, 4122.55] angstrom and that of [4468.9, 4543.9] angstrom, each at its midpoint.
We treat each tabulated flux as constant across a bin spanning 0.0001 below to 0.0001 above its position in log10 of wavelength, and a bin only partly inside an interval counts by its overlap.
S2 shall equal 0.25 mag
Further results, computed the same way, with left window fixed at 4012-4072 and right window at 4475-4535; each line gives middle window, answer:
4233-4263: 0.120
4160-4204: 0.171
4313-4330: 0.151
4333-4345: 0.088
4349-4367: 0.078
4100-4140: 0.136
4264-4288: 0.162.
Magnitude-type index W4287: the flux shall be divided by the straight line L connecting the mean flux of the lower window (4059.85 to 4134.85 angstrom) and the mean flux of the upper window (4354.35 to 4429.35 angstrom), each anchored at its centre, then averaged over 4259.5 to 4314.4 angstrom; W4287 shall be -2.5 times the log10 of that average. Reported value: 0.16 mag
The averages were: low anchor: 1.13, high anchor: 1.37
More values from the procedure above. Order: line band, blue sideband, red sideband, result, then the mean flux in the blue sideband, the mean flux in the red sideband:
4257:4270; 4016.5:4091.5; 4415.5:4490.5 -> 0.09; 1.16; 1.55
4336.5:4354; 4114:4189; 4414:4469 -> 0.04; 1.09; 1.51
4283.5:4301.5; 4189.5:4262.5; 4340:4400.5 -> 0.14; 1.17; 1.35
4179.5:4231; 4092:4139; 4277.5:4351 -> 0.02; 1.09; 1.19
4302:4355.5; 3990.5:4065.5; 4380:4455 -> 0.11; 1.14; 1.43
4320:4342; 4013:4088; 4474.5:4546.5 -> 0.10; 1.15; 1.65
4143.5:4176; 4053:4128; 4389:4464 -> 0.11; 1.13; 1.44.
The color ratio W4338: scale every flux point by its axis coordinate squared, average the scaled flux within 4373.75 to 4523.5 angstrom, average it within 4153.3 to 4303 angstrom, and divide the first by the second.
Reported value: 1.5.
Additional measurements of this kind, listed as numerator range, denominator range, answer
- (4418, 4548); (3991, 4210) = 1.71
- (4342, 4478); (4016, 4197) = 1.48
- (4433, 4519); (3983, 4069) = 1.78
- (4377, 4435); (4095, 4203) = 1.43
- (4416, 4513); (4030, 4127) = 1.70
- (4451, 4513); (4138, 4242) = 1.68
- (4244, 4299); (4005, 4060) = 1.17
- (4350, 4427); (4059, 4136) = 1.39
